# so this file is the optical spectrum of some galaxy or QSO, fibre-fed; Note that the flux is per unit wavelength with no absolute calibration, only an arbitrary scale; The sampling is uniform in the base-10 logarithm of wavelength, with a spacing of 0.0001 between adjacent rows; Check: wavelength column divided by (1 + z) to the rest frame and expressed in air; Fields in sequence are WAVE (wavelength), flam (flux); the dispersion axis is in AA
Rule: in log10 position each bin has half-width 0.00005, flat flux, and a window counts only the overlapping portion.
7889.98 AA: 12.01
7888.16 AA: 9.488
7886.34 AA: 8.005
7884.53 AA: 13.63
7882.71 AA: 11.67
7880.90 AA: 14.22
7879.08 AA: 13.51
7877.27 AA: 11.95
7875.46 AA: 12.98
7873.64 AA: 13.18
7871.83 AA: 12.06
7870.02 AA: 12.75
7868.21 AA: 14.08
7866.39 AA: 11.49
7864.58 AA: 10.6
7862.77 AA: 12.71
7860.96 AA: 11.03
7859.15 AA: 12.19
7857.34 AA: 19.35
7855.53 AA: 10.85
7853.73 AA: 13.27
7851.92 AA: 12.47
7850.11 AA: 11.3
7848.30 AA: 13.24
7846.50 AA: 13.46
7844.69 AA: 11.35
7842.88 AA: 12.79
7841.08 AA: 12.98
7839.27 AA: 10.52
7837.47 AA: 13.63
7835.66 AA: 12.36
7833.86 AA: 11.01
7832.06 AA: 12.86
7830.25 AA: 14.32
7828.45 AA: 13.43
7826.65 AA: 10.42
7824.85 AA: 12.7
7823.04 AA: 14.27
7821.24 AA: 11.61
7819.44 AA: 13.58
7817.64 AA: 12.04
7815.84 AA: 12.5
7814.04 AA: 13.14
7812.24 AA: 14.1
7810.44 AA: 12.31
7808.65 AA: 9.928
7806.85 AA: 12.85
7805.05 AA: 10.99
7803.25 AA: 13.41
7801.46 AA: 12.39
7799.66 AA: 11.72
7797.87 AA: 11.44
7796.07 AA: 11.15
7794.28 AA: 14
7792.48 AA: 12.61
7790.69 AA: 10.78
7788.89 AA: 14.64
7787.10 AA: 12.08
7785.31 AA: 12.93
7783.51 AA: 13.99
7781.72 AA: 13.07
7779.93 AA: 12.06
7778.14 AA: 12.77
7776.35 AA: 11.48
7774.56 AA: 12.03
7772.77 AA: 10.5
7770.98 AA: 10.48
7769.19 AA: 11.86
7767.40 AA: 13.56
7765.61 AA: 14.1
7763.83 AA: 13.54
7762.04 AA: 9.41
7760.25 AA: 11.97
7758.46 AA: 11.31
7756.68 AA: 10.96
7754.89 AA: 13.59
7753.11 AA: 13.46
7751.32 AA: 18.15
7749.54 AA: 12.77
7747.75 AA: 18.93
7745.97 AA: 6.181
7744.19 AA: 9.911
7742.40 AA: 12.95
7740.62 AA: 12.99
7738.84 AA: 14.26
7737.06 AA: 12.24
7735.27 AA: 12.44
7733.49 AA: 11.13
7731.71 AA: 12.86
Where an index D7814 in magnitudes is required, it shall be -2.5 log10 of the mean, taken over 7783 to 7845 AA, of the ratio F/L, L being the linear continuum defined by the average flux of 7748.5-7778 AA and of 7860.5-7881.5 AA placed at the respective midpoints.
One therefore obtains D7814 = 0.00 mag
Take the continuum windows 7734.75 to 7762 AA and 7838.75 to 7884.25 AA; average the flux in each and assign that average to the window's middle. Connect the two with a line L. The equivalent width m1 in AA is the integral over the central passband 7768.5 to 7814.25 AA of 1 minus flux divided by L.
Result 1.6 AA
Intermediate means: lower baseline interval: 12.7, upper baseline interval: 12.7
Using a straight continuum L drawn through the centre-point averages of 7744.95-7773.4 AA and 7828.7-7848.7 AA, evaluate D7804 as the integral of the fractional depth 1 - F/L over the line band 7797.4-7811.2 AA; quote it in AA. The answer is 0.8 AA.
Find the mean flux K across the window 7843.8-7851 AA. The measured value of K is 12.3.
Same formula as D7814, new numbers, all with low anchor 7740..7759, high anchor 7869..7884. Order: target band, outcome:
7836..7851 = 0.037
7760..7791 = 0.046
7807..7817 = 0.036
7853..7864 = -0.028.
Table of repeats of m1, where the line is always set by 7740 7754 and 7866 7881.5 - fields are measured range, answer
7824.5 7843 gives 0.8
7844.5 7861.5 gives 0.0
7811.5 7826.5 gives 0.2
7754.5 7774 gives 1.8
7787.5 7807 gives 1.1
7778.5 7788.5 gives 0.1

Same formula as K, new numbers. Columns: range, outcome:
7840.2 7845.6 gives 12.4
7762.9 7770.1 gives 13.2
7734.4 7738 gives 12.3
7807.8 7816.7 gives 12.4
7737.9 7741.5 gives 13.6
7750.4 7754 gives 15.8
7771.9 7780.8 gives 11.8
